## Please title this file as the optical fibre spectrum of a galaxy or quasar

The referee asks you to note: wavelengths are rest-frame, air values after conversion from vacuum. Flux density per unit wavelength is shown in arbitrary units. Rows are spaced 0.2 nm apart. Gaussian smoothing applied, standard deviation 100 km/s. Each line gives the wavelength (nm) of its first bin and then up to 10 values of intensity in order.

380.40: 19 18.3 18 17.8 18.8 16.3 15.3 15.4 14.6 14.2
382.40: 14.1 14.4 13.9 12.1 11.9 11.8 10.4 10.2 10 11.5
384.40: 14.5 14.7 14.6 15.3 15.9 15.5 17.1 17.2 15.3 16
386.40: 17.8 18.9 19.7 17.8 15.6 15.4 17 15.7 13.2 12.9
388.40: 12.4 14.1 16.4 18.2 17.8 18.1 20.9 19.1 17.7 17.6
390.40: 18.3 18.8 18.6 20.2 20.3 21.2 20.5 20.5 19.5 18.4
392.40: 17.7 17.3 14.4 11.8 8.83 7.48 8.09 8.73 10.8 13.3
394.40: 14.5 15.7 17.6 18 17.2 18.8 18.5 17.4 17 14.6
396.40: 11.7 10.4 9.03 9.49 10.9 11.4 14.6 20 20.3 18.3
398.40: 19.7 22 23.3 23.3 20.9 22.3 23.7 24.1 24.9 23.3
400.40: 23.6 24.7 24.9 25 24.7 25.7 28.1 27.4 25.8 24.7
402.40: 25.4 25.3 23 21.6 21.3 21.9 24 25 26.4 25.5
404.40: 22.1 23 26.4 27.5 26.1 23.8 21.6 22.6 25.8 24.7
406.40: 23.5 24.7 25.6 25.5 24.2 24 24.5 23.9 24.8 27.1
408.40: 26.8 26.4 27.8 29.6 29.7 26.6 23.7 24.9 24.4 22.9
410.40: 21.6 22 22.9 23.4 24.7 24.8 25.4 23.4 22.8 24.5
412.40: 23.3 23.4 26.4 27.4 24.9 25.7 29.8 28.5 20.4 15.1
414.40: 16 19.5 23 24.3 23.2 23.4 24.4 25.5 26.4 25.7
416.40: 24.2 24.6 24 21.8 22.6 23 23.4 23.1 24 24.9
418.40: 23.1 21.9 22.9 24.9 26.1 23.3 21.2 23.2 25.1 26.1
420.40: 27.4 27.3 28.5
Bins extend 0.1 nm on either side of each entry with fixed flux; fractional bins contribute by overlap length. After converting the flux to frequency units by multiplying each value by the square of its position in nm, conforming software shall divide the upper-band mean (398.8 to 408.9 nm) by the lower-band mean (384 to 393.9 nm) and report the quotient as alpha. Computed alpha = 1.64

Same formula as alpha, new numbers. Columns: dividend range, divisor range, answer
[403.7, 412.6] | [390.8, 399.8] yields 1.60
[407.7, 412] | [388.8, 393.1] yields 1.50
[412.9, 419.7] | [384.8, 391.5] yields 1.58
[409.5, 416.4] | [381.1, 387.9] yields 1.83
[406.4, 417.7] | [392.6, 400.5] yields 1.59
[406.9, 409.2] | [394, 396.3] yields 1.70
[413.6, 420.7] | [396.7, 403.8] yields 1.18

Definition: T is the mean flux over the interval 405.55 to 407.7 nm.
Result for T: 24.3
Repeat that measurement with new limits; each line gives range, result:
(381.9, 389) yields 14.7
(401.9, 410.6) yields 24.8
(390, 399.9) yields 16.7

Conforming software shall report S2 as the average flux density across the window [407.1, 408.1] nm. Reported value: 24.3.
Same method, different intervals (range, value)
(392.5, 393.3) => 13.1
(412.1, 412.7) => 23.7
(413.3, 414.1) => 26.1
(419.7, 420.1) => 24.1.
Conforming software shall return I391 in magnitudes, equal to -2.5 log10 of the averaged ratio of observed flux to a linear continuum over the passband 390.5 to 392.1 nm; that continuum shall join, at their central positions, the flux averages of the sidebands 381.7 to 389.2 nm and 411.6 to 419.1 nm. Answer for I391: -0.204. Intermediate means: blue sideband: 14.8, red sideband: 23.7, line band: 19.9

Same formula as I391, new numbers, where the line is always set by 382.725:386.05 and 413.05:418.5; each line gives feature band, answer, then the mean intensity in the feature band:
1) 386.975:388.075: -0.08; 15.7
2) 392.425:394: 0.41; 11.3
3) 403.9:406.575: -0.21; 24.5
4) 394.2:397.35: 0.17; 14.6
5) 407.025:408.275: -0.18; 24.7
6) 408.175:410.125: -0.24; 26.6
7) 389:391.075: -0.21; 18.7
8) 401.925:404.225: -0.23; 24.1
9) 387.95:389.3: -0.01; 15.1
